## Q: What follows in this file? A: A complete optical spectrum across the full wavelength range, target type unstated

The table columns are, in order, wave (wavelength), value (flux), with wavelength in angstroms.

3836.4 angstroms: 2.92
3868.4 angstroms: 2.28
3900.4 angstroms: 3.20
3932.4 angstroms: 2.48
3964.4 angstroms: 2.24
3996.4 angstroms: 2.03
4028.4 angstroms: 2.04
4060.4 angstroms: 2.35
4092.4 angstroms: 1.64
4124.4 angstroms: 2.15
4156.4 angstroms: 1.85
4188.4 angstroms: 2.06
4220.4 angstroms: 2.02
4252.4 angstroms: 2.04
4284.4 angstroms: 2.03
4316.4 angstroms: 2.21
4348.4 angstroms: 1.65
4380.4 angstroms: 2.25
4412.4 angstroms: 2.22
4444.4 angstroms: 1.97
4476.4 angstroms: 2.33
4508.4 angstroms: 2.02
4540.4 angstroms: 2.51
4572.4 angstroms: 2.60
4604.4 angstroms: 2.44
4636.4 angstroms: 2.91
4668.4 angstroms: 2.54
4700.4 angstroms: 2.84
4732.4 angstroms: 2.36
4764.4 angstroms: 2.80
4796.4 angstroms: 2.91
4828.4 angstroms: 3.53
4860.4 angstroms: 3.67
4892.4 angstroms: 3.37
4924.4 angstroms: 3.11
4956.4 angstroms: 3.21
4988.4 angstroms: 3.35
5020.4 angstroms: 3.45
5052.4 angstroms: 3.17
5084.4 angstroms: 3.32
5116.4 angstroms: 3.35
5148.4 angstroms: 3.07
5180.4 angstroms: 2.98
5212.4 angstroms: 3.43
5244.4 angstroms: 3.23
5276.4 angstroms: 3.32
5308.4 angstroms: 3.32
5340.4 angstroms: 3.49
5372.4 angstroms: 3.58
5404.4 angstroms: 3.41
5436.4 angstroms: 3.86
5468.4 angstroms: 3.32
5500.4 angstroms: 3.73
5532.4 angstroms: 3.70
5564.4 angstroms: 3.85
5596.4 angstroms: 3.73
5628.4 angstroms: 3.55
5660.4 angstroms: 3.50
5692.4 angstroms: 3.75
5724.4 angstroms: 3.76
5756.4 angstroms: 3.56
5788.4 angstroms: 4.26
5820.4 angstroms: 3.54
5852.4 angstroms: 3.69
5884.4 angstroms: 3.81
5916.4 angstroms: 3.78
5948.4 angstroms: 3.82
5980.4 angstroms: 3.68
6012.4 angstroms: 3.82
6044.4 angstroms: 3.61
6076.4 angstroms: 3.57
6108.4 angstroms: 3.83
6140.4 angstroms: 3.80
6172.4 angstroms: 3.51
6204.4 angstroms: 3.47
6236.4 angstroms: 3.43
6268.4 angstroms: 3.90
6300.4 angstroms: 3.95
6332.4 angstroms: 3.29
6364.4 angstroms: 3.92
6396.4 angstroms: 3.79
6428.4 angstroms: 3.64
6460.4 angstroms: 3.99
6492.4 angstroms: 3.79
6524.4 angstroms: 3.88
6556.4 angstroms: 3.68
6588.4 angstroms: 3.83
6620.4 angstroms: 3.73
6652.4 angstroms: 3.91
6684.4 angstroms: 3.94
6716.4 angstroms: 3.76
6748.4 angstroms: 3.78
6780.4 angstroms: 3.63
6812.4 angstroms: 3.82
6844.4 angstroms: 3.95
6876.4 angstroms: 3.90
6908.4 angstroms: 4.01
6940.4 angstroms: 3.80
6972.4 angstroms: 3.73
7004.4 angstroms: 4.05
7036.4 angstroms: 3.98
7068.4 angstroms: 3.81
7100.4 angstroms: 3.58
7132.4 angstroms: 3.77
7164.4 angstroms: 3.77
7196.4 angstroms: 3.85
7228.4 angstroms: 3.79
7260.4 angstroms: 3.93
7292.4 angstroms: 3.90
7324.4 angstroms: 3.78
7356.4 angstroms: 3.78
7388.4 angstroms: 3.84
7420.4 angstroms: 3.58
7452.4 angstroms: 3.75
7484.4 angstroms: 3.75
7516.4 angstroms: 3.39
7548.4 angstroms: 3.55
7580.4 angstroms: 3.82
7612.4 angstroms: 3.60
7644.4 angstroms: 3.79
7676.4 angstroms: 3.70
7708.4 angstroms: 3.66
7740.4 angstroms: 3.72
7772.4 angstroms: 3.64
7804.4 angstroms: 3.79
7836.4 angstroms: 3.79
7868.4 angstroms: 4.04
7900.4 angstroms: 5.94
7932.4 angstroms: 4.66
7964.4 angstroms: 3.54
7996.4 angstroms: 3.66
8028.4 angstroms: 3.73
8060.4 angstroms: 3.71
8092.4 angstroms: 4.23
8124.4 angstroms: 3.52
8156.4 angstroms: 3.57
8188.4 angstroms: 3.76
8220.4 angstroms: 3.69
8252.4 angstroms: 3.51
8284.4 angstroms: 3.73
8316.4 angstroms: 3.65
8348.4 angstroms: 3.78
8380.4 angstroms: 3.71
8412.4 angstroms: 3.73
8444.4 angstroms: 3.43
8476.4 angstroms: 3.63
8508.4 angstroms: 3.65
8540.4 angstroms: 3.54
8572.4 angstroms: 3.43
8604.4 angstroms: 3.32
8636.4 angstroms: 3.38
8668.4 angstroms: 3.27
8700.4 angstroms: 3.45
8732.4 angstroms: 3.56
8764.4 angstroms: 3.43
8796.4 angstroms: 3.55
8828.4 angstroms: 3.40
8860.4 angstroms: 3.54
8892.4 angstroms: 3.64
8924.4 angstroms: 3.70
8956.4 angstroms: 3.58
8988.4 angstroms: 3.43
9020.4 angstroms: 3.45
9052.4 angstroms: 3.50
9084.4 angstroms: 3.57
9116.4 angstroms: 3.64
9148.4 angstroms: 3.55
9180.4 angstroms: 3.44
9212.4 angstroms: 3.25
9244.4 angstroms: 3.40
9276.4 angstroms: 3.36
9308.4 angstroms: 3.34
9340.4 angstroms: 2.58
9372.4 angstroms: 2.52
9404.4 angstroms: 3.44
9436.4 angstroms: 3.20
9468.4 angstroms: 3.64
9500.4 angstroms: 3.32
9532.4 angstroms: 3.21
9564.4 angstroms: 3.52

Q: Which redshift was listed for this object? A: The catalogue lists 0.203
